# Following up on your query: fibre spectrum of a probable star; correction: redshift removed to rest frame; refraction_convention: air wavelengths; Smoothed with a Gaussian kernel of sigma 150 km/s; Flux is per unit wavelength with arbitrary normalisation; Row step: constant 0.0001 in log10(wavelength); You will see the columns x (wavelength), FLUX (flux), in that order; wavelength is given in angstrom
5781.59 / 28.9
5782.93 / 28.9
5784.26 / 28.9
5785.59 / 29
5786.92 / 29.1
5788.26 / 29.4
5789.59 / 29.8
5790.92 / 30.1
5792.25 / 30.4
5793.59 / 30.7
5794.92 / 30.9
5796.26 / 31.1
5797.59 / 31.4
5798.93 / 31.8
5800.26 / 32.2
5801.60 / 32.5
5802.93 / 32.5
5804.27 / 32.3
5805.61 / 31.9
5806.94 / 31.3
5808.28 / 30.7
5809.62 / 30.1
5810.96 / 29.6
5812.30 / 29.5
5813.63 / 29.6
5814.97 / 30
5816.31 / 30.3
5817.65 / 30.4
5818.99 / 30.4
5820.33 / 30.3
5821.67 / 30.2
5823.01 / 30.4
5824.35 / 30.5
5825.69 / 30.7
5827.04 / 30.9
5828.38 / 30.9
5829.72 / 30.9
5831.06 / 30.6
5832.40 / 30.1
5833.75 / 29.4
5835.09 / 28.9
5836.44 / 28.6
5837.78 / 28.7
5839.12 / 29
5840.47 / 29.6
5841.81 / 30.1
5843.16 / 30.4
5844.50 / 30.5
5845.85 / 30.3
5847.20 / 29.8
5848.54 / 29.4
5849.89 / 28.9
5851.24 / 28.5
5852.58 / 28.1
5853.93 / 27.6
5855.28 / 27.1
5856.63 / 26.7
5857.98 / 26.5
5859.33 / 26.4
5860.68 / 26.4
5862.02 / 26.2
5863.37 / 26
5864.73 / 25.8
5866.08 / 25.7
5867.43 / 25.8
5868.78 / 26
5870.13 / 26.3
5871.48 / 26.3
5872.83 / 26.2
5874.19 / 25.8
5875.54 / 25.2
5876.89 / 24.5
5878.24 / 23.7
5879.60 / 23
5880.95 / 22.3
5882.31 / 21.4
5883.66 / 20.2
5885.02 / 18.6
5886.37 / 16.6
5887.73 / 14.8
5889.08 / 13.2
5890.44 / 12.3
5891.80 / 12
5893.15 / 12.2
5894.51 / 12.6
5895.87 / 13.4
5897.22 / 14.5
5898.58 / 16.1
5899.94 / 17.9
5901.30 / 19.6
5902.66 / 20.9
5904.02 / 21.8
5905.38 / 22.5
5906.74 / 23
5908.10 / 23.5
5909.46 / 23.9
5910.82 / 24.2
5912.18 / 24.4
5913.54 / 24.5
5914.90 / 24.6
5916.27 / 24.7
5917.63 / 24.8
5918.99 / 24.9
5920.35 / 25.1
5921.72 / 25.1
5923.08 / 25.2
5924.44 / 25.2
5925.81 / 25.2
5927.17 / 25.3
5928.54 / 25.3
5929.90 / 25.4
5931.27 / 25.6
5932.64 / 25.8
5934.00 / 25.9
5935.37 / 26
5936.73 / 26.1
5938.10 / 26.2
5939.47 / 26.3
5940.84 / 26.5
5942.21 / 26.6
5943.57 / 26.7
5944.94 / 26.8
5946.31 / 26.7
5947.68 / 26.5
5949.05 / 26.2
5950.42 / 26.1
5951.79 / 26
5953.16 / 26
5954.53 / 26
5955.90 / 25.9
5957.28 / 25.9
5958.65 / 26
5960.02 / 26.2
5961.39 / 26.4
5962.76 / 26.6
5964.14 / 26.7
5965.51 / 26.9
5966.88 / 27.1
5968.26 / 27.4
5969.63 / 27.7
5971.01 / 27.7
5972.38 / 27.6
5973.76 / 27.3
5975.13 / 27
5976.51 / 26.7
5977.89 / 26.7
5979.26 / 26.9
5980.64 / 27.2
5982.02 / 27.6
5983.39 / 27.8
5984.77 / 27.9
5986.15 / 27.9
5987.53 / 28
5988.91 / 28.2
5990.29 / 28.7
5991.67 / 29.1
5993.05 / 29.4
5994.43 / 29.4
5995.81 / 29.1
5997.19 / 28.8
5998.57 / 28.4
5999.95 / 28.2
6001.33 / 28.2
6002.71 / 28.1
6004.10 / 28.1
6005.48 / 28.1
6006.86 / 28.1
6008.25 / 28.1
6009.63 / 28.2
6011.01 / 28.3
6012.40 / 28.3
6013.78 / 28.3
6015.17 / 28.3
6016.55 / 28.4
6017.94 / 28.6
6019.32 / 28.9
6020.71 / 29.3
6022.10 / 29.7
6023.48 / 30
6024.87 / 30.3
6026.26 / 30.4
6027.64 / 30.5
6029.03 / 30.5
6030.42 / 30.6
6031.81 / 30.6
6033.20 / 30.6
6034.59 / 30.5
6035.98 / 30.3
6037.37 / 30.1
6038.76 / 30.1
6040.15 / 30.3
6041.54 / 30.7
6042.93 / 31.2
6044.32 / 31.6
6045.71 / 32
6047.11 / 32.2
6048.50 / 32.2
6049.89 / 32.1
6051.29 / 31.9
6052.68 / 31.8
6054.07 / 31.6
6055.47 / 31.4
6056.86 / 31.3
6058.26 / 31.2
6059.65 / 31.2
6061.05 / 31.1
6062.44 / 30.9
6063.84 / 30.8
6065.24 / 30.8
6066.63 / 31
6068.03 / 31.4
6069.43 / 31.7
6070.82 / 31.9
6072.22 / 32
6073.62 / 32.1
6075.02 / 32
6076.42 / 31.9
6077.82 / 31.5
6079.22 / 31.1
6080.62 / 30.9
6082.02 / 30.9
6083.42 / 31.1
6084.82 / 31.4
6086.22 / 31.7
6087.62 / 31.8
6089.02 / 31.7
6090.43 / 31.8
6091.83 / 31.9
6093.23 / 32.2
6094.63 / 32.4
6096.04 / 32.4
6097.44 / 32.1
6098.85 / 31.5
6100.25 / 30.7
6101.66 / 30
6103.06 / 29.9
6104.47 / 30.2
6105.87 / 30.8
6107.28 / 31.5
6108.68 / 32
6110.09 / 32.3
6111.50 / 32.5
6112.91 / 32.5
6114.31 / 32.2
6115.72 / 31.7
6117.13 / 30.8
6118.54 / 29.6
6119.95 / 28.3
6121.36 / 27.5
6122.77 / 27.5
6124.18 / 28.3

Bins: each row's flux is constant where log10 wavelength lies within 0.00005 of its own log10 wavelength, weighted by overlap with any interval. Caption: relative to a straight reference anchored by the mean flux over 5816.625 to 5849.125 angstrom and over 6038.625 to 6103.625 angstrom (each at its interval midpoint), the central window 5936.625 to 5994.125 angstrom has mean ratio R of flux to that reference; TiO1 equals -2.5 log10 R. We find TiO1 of 0.14 mag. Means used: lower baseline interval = 30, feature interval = 27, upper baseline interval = 31.4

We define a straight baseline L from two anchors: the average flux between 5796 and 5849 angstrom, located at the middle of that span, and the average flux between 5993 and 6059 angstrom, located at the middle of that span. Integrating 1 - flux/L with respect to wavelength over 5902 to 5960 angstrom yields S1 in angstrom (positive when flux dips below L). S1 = 9.4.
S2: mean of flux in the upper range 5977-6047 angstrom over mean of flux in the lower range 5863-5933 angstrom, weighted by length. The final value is 1.3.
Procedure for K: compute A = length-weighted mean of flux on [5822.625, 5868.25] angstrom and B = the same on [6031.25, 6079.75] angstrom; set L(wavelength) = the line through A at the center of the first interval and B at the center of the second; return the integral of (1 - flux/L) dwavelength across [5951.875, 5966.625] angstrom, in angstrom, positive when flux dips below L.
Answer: 1.9 angstrom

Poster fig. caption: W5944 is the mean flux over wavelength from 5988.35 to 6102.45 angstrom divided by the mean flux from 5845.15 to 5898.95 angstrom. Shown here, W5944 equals 1.3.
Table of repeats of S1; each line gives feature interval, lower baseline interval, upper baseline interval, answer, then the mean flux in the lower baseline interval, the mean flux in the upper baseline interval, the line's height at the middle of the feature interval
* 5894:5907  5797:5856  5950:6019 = 4.85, 30.1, 27.6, 29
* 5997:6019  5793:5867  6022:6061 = 1.78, 29.6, 31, 30.8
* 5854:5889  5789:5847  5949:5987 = 6.23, 30.5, 26.9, 29.2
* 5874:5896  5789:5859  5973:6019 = 8.30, 30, 28.1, 29.4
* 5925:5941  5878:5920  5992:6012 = -2.22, 19.8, 28.5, 22.6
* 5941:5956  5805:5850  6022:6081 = 2.11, 30.1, 31.1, 30.7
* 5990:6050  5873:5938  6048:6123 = -3.82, 21.8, 31.3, 27.8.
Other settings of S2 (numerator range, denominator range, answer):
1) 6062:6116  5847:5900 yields 1.40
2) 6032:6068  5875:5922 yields 1.54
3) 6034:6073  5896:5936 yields 1.34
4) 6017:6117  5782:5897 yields 1.15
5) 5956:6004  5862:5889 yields 1.19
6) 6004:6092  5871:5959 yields 1.34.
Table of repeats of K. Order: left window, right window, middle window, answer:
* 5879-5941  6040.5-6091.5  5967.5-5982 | -0.84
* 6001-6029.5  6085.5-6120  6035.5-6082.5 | -1.83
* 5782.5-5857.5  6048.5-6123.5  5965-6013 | 4.45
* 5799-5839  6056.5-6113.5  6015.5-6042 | 1.07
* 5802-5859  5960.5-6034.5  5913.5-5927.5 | 1.96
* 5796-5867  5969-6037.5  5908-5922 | 2.20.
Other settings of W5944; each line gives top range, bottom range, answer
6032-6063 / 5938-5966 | 1.18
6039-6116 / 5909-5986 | 1.20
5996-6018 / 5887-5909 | 1.67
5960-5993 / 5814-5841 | 0.91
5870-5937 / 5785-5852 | 0.72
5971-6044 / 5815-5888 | 1.06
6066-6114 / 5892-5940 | 1.39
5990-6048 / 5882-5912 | 1.64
